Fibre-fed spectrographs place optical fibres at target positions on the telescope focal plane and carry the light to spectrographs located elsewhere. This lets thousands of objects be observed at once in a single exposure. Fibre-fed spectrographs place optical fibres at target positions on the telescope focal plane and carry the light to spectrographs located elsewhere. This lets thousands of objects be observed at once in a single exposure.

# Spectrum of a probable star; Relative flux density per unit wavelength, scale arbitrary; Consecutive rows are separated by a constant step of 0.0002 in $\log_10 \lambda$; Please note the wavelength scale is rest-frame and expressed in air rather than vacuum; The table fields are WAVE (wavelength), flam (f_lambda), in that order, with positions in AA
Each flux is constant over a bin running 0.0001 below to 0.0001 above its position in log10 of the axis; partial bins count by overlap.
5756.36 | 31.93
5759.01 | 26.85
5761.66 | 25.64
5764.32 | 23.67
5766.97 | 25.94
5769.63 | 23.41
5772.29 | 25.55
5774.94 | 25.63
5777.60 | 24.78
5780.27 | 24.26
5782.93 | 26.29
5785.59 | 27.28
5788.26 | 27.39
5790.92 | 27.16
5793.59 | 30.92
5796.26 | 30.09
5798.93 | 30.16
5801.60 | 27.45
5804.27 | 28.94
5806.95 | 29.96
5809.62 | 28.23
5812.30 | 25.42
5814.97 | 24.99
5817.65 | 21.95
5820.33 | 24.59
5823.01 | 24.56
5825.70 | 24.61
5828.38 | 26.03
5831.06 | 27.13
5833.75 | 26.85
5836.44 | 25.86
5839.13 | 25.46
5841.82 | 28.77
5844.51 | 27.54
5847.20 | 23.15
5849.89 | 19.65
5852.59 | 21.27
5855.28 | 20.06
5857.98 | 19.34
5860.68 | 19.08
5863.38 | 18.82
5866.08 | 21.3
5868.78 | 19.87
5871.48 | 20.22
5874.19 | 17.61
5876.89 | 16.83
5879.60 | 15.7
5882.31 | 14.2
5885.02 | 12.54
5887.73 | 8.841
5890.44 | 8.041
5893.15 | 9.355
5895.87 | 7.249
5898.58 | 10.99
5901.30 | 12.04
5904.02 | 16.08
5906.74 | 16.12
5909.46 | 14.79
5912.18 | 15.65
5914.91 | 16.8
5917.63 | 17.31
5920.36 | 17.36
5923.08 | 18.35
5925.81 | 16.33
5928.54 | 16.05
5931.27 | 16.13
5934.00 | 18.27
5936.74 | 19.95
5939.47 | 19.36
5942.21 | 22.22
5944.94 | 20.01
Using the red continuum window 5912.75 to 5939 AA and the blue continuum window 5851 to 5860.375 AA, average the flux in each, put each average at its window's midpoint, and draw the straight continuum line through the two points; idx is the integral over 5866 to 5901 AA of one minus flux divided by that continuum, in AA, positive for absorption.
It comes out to 9.9 AA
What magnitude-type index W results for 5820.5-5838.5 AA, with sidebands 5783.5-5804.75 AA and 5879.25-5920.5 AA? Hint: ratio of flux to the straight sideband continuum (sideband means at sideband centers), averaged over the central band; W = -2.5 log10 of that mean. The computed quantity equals -0.10 mag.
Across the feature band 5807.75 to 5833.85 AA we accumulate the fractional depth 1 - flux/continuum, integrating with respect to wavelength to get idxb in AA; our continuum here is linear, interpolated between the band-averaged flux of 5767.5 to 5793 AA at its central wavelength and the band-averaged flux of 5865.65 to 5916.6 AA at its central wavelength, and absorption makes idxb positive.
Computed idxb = -4.6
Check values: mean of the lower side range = 25.9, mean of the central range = 25.5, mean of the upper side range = 14.3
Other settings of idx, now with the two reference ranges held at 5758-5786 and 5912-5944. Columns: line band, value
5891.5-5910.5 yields 6.82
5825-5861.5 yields -3.29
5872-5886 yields 3.13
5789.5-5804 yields -3.00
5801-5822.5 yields -2.64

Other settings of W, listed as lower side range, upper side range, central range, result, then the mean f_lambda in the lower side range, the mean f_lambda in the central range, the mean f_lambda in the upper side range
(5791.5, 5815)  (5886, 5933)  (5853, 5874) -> 0.03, 28.6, 19.8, 14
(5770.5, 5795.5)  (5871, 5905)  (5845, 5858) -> -0.20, 26.6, 21.3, 12.8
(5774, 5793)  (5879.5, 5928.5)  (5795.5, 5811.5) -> -0.19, 26.3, 29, 13.8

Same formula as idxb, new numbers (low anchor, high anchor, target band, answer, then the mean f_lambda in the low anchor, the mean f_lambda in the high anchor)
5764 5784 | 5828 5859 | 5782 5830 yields -4.6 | 25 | 24.3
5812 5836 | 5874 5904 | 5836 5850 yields -2.7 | 25.1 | 12.1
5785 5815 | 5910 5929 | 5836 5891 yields 7.8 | 28.3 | 16.8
